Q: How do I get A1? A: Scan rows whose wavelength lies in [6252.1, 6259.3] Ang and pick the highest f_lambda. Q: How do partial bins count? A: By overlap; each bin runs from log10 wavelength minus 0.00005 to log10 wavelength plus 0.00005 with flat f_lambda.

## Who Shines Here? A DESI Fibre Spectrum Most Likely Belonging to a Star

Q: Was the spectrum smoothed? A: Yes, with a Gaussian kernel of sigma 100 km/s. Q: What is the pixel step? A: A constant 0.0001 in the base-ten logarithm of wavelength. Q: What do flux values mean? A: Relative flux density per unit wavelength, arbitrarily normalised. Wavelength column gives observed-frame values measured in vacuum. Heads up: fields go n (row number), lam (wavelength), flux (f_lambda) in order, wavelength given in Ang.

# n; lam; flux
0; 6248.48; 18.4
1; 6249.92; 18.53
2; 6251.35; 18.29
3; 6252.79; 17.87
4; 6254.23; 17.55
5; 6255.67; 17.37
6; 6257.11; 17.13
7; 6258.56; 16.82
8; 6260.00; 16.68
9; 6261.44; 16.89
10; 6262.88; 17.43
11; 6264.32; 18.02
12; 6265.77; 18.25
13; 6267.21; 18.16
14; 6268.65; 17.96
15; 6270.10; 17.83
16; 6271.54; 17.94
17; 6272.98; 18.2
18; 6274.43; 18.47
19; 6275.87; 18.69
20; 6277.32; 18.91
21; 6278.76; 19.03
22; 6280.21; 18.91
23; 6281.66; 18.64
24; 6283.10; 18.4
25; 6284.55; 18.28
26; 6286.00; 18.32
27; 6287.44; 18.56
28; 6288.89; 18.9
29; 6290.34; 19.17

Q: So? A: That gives 17.87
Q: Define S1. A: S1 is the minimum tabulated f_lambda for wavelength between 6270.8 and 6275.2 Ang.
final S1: 17.94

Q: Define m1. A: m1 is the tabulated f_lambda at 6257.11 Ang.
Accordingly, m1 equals 17.13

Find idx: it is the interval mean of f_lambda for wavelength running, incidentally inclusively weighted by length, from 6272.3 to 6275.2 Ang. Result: 18.3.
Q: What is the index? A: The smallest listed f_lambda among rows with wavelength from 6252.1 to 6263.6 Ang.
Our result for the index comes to 16.68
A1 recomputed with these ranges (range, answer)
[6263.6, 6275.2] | 18.47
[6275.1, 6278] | 18.91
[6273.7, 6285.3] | 19.03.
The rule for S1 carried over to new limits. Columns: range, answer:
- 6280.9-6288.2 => 18.28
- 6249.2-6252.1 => 18.29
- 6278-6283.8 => 18.4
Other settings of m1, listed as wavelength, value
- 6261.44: 16.89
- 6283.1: 18.4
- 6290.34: 19.17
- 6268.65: 17.96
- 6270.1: 17.83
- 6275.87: 18.69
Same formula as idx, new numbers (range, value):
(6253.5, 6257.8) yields 17.4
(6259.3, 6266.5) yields 17.5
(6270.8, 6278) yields 18.4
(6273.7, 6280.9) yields 18.8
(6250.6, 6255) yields 17.9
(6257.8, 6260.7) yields 16.7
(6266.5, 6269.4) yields 18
